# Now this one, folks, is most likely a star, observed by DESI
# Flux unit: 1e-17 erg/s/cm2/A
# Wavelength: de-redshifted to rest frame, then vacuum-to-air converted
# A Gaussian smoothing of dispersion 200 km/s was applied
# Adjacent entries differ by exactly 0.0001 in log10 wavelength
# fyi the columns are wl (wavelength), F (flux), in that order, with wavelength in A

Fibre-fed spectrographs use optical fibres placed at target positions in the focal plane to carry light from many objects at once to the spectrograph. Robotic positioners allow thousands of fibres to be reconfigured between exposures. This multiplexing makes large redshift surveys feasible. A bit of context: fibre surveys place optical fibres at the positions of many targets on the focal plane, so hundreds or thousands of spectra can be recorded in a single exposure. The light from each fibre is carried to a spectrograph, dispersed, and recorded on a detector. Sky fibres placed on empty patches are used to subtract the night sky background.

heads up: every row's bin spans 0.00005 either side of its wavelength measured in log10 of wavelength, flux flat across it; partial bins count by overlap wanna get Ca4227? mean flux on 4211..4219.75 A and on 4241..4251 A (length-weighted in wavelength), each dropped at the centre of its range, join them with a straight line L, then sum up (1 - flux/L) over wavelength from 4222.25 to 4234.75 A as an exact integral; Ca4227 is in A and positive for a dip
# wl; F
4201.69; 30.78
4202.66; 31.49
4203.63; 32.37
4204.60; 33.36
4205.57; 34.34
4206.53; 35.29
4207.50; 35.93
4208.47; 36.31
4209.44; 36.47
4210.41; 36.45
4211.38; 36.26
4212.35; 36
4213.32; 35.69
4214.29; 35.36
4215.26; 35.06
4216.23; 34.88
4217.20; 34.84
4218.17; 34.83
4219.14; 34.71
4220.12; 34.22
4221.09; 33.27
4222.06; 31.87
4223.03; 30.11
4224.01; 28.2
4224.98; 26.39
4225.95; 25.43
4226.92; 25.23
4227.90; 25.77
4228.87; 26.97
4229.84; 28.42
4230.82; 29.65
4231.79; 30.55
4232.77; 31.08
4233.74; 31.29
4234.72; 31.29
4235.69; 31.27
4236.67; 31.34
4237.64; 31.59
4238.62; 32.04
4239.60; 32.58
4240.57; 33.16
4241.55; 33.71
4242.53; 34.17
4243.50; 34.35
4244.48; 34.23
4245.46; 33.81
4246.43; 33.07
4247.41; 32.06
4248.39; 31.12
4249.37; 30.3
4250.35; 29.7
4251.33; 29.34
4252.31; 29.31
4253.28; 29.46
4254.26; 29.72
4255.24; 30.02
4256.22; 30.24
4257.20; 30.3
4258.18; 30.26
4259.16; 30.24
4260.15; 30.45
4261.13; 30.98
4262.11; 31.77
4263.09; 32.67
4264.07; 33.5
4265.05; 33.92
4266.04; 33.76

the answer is 2.06 A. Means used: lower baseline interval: 35.3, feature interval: 28.5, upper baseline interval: 32.6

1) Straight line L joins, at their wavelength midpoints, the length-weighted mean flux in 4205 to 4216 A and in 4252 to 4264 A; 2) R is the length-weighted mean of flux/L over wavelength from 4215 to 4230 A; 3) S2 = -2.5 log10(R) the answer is 0.13 mag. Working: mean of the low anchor 35.7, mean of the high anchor 30.6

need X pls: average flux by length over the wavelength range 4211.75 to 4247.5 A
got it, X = 31.9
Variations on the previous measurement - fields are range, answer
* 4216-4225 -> 32.6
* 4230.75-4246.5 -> 32.4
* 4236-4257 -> 31.7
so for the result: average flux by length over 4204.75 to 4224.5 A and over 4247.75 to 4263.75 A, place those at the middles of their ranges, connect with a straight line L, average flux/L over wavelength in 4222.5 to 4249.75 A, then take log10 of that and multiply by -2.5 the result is 0.05 mag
